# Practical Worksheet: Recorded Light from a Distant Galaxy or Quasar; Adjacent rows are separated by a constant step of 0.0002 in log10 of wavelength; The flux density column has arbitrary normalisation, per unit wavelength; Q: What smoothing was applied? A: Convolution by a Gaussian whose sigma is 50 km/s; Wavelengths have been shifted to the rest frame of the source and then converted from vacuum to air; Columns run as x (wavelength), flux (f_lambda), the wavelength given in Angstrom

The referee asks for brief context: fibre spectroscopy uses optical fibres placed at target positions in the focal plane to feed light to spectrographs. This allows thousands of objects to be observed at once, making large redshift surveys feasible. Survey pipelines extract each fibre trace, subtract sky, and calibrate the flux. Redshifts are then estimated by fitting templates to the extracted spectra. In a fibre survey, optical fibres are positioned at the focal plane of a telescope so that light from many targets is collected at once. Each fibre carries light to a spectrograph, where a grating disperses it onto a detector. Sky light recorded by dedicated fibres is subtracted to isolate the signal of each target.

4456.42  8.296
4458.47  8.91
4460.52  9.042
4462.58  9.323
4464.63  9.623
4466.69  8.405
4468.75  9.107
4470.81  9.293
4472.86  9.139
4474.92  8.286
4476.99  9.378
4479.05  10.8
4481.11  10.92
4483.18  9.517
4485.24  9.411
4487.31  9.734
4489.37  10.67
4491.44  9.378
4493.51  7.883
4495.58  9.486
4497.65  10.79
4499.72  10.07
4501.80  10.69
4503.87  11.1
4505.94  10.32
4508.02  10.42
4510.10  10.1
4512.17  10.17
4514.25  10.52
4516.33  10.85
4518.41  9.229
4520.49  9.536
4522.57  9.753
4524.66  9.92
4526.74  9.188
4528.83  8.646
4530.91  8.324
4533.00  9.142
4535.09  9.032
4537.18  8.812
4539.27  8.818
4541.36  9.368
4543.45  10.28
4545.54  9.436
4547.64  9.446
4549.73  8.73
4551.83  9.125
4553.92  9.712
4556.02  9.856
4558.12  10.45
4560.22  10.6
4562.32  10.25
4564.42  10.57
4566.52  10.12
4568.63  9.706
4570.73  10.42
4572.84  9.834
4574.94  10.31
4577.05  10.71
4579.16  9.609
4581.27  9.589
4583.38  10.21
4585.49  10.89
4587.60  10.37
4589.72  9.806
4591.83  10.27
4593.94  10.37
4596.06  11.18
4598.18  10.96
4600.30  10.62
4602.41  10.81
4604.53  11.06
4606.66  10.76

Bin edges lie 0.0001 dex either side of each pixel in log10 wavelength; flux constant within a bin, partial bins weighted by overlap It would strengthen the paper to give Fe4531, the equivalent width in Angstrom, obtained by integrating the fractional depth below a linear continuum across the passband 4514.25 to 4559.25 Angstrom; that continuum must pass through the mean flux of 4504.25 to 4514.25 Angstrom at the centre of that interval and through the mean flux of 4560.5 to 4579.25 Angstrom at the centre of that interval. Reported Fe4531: 3.7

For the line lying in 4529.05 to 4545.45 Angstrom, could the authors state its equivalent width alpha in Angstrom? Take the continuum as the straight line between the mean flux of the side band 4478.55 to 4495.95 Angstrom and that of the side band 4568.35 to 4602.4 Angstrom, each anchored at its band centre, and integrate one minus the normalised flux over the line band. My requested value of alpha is 1.53 Angstrom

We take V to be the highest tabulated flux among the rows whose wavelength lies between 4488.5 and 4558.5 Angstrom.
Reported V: 11.1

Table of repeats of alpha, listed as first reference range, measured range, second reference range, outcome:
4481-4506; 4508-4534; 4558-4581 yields 1.02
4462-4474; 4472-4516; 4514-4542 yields -3.51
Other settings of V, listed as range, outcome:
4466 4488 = 10.92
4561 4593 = 10.89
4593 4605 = 11.18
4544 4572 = 10.6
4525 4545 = 10.28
